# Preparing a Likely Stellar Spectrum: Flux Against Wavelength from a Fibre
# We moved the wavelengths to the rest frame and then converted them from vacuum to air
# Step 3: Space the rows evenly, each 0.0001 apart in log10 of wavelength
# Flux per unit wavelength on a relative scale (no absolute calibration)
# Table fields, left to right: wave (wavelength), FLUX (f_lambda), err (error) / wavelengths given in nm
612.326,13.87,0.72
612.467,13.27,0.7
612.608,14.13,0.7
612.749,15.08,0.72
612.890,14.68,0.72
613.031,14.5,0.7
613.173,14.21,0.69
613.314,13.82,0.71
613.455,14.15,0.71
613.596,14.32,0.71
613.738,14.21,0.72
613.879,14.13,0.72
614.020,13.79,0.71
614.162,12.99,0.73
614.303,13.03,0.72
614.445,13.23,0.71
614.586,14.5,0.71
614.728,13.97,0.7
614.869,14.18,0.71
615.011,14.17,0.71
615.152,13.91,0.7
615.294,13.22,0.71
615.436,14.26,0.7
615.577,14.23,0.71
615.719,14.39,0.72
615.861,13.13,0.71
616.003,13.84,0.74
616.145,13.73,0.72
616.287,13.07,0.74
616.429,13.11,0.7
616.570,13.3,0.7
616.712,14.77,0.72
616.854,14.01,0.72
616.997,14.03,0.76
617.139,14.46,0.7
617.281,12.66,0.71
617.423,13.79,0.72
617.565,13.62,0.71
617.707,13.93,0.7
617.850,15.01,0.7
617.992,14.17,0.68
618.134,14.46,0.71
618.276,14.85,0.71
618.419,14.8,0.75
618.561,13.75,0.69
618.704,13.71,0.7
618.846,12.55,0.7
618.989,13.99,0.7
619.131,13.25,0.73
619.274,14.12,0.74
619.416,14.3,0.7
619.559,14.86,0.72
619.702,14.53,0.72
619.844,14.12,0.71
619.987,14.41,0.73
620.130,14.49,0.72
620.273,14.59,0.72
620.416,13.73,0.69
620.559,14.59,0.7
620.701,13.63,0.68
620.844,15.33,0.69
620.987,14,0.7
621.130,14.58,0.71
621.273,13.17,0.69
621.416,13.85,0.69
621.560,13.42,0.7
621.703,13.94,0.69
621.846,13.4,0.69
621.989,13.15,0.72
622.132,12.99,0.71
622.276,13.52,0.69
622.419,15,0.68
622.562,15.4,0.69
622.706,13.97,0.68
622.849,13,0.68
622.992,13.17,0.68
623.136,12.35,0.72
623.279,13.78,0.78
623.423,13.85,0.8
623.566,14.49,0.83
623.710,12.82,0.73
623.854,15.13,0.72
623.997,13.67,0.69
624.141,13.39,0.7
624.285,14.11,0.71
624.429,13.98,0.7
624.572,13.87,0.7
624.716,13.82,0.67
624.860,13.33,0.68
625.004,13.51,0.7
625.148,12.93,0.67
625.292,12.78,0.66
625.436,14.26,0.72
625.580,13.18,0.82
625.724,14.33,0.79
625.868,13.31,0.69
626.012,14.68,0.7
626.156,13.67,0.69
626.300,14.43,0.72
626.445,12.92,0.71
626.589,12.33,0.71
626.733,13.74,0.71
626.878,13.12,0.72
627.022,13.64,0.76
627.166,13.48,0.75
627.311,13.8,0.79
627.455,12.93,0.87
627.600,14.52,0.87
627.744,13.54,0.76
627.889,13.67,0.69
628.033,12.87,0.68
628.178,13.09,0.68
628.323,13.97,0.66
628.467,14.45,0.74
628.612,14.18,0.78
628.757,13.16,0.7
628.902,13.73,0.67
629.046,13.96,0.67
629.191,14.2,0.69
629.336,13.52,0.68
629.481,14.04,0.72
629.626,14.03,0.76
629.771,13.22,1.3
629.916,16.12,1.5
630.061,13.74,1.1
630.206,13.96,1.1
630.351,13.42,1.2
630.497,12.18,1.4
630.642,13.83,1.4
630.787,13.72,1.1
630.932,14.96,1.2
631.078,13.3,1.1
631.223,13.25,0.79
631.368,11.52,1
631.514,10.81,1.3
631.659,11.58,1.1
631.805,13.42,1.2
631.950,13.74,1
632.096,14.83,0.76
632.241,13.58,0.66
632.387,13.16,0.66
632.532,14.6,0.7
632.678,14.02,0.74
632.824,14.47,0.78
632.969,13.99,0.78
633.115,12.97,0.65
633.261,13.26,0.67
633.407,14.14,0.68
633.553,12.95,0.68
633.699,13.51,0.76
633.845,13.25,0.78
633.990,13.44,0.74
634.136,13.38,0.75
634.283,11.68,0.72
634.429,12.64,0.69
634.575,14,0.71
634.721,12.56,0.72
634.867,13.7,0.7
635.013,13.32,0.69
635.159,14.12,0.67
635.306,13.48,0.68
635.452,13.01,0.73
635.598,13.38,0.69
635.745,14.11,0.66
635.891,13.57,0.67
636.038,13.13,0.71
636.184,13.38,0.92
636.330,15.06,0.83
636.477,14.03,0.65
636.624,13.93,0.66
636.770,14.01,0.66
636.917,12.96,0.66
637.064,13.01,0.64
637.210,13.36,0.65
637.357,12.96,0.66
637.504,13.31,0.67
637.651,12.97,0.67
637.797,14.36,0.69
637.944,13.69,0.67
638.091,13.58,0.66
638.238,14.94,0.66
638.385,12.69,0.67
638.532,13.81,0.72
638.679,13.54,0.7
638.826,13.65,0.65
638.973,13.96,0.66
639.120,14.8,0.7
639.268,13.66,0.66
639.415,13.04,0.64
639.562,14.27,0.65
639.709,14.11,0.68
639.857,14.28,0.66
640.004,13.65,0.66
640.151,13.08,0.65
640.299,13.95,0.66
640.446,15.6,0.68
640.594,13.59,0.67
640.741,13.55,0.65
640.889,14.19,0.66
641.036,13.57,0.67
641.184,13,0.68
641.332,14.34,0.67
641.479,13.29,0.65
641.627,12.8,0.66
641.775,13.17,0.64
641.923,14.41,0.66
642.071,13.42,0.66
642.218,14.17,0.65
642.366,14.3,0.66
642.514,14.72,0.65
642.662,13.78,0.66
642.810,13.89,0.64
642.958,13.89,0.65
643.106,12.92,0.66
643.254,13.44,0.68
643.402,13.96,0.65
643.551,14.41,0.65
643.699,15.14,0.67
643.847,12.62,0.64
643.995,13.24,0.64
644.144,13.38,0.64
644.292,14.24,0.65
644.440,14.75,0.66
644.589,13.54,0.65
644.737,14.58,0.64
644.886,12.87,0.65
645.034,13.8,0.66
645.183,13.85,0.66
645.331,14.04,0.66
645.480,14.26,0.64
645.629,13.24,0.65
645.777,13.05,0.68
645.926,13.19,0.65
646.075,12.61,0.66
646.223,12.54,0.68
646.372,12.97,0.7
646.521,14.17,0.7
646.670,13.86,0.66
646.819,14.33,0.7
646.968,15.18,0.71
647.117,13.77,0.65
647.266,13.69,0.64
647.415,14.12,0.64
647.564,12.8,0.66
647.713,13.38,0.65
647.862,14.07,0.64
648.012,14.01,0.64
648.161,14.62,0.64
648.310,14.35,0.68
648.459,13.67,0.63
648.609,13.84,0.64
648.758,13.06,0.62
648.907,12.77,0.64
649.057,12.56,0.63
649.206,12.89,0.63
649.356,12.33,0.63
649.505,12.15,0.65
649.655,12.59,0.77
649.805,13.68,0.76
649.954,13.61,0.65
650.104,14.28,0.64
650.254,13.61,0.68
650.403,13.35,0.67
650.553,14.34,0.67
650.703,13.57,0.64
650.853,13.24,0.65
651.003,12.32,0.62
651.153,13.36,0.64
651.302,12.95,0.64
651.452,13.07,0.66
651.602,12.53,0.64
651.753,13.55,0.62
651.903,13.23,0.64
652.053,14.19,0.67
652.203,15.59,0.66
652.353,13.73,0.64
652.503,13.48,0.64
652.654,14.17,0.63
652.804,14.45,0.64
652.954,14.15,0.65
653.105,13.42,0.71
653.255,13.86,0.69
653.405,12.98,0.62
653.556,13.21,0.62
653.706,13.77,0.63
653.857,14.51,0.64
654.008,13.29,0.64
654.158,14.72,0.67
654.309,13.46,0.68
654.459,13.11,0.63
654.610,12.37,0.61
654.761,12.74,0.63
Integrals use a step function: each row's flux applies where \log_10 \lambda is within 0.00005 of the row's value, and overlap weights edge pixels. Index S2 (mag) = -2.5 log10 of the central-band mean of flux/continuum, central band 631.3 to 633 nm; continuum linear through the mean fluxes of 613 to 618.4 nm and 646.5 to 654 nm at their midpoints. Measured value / 0.04 mag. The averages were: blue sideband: 13.9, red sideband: 13.6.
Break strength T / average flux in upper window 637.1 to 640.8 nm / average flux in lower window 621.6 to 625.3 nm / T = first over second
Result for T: 1.0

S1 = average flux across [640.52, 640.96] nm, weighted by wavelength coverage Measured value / 13.8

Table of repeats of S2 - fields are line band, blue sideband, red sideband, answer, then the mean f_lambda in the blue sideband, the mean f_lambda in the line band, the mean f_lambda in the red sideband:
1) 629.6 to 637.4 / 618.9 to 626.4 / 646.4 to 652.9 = 0.02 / 13.9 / 13.5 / 13.6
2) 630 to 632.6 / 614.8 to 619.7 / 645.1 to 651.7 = 0.03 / 13.9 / 13.3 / 13.5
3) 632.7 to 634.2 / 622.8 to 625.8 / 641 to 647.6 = 0.01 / 13.6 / 13.6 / 13.7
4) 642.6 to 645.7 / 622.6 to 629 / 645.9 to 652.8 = -0.02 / 13.6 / 13.8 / 13.5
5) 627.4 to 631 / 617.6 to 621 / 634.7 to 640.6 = 0.01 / 14.2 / 13.8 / 13.7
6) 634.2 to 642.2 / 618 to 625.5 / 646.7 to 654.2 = 0.01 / 13.9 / 13.6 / 13.6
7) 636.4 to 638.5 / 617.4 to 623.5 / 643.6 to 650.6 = 0.01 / 14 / 13.6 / 13.6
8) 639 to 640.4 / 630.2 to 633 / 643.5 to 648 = -0.03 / 13.4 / 13.9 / 13.7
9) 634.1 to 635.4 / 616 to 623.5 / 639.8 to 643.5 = 0.05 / 13.9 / 13.2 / 13.8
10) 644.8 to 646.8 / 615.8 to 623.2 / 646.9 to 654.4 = 0.02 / 13.9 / 13.4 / 13.6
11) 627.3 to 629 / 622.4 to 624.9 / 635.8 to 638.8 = 0.01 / 13.8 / 13.7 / 13.6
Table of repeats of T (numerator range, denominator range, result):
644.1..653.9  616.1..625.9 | 0.98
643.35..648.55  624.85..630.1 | 1.01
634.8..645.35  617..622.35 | 0.98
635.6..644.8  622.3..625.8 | 1.00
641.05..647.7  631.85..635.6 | 1.02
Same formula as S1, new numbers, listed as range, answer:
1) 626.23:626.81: 13.3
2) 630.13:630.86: 13.4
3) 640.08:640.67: 14.1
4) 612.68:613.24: 14.6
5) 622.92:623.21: 12.8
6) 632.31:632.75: 13.9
